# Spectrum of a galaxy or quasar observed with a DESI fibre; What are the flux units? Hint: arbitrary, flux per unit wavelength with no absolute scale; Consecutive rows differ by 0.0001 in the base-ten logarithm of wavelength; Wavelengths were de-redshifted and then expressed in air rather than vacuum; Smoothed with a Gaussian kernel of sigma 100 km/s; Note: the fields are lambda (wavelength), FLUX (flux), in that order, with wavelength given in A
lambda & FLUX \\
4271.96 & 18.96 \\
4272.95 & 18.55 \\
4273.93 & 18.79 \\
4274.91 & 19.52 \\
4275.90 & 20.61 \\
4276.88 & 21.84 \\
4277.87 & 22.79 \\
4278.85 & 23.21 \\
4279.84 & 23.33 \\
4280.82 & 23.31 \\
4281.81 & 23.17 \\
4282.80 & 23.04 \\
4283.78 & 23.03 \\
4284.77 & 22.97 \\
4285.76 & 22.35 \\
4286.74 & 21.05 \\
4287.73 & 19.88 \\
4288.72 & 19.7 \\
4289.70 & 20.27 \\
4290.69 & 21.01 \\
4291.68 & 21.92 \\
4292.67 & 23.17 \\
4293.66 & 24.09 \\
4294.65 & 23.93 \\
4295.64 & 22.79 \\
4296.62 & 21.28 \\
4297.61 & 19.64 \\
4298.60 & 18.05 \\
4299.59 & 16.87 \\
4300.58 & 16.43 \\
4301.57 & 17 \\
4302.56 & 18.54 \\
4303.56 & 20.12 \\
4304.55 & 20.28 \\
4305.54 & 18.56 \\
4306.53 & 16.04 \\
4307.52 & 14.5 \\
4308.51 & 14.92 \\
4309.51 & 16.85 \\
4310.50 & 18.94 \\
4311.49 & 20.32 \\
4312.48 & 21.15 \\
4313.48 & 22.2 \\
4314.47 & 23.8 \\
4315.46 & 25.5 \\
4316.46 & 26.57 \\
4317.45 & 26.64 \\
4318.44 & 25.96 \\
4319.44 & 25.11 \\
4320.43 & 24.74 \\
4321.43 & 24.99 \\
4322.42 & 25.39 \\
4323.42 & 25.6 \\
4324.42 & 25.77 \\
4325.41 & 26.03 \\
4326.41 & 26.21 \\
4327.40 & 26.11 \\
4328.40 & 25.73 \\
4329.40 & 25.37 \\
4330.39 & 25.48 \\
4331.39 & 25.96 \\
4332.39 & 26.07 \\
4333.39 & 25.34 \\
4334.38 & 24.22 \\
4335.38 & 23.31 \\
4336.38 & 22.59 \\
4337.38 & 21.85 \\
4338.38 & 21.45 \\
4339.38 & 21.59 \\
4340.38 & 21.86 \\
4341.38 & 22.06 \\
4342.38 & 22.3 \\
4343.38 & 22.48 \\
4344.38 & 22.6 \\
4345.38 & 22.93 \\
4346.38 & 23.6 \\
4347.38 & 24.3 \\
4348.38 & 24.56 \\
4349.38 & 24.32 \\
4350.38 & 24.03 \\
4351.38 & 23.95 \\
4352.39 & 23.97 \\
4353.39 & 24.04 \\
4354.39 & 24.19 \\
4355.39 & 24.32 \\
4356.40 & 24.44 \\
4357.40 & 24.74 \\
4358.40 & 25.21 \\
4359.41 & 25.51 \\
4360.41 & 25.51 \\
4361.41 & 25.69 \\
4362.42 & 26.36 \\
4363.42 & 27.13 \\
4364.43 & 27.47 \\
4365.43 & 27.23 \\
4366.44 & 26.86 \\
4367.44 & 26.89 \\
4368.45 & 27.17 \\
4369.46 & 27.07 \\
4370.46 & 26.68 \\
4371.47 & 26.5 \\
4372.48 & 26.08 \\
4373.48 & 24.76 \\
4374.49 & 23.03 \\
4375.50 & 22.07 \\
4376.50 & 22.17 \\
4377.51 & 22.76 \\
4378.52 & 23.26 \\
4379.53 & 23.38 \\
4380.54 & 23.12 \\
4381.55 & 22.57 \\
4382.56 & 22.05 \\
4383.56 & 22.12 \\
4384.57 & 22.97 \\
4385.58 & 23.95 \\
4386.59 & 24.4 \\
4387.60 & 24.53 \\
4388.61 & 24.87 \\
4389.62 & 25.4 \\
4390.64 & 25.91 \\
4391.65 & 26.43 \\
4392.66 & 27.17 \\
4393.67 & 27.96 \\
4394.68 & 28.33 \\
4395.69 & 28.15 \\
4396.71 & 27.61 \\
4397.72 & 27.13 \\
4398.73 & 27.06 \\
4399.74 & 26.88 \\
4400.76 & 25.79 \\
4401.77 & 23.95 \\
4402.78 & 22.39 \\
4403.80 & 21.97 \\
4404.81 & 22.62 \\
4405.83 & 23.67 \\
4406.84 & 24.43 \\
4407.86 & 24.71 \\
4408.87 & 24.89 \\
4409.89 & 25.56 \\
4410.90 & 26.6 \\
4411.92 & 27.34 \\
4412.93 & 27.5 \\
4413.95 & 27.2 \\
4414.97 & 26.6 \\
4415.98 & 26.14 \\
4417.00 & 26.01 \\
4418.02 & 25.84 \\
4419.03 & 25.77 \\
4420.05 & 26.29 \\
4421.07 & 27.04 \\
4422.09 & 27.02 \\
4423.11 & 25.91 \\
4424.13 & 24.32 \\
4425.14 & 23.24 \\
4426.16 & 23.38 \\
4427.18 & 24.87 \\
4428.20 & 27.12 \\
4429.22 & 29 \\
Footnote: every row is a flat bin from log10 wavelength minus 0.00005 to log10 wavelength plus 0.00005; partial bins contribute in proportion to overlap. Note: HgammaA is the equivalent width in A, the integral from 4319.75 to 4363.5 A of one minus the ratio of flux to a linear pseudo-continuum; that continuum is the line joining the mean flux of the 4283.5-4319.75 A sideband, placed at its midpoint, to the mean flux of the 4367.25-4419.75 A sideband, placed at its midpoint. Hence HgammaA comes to -3.3 A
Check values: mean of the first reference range 20.8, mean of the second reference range 25.2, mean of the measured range 24.4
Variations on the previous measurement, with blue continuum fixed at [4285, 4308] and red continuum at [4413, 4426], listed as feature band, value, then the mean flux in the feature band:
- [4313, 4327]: -2.8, 25.3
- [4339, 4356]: -0.7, 23.4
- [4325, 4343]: -1.9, 24.1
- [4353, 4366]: -1.4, 25.5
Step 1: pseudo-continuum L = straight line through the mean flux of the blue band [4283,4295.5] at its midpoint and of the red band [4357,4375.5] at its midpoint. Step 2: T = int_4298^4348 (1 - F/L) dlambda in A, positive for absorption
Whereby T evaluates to 2.90 A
